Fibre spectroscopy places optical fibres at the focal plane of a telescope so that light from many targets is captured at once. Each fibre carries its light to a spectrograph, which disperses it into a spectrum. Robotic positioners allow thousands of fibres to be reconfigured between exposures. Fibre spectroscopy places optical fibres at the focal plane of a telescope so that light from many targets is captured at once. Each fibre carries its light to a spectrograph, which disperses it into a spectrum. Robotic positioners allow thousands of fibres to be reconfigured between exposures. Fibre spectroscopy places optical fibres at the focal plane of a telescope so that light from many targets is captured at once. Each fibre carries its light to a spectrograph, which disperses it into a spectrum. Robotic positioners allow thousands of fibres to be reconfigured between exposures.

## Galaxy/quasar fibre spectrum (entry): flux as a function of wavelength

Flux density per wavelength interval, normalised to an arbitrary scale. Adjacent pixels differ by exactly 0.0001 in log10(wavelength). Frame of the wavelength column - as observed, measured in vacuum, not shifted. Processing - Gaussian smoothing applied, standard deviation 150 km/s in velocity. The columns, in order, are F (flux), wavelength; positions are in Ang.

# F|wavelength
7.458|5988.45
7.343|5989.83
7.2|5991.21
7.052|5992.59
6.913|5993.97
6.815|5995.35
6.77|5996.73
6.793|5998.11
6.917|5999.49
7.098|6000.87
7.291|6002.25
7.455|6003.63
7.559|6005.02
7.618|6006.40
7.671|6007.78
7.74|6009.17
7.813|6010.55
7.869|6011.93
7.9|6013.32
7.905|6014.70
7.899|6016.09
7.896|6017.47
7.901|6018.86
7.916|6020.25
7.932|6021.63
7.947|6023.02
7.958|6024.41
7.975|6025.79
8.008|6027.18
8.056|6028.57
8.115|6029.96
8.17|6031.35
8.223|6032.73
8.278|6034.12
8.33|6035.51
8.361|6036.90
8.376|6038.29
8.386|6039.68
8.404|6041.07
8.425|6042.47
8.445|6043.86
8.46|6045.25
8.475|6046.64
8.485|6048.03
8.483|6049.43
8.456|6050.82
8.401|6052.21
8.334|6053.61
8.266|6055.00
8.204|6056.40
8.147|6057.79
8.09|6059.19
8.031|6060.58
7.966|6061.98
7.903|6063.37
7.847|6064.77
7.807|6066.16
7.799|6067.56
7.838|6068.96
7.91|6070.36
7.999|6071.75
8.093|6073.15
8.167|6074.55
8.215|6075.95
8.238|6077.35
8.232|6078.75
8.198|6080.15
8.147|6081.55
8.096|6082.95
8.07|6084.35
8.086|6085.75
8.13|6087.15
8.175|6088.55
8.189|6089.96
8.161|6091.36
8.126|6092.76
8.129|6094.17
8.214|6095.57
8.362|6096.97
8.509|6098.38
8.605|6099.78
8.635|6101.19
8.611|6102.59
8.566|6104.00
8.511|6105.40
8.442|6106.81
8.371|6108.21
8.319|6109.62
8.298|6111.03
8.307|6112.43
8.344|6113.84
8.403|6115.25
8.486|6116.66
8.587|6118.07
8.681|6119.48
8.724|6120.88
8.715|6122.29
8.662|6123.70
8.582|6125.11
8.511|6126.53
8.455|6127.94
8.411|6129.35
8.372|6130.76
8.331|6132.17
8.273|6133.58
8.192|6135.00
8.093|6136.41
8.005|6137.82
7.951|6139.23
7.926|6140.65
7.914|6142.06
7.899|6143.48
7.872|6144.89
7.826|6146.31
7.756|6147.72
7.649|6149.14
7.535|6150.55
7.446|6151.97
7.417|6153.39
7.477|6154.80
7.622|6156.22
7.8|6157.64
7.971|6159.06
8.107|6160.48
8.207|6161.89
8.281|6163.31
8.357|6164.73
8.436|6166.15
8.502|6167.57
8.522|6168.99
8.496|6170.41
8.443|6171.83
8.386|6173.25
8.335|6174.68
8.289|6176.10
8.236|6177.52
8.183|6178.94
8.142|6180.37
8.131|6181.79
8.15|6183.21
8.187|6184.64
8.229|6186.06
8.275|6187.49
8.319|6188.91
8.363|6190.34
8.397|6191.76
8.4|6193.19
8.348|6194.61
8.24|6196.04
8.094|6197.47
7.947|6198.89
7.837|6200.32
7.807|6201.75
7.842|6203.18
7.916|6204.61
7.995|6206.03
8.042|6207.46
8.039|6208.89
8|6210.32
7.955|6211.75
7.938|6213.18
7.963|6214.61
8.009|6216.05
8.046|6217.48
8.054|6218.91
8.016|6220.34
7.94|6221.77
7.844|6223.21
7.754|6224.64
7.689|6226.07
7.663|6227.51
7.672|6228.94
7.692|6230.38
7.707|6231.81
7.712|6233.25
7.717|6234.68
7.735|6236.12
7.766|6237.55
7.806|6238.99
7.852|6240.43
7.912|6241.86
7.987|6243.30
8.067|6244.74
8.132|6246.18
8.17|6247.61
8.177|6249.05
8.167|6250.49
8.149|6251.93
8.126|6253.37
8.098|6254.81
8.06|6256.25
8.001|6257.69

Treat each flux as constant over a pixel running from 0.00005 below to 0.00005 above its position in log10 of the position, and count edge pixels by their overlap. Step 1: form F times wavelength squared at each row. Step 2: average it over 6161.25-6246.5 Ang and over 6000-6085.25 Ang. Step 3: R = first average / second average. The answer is 1.1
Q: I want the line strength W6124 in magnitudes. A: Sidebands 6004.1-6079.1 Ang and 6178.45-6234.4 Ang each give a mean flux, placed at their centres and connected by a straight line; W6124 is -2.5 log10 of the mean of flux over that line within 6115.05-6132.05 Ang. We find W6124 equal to -0.07 mag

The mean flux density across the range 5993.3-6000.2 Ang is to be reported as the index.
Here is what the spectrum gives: 6.85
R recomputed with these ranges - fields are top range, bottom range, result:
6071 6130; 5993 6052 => 1.09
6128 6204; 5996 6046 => 1.08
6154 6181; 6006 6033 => 1.09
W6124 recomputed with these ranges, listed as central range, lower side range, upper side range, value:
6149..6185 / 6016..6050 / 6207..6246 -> -0.02 mag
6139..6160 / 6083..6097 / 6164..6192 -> 0.07 mag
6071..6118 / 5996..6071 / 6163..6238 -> -0.04 mag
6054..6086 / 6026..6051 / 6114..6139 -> 0.04 mag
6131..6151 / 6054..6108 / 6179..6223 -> 0.02 mag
